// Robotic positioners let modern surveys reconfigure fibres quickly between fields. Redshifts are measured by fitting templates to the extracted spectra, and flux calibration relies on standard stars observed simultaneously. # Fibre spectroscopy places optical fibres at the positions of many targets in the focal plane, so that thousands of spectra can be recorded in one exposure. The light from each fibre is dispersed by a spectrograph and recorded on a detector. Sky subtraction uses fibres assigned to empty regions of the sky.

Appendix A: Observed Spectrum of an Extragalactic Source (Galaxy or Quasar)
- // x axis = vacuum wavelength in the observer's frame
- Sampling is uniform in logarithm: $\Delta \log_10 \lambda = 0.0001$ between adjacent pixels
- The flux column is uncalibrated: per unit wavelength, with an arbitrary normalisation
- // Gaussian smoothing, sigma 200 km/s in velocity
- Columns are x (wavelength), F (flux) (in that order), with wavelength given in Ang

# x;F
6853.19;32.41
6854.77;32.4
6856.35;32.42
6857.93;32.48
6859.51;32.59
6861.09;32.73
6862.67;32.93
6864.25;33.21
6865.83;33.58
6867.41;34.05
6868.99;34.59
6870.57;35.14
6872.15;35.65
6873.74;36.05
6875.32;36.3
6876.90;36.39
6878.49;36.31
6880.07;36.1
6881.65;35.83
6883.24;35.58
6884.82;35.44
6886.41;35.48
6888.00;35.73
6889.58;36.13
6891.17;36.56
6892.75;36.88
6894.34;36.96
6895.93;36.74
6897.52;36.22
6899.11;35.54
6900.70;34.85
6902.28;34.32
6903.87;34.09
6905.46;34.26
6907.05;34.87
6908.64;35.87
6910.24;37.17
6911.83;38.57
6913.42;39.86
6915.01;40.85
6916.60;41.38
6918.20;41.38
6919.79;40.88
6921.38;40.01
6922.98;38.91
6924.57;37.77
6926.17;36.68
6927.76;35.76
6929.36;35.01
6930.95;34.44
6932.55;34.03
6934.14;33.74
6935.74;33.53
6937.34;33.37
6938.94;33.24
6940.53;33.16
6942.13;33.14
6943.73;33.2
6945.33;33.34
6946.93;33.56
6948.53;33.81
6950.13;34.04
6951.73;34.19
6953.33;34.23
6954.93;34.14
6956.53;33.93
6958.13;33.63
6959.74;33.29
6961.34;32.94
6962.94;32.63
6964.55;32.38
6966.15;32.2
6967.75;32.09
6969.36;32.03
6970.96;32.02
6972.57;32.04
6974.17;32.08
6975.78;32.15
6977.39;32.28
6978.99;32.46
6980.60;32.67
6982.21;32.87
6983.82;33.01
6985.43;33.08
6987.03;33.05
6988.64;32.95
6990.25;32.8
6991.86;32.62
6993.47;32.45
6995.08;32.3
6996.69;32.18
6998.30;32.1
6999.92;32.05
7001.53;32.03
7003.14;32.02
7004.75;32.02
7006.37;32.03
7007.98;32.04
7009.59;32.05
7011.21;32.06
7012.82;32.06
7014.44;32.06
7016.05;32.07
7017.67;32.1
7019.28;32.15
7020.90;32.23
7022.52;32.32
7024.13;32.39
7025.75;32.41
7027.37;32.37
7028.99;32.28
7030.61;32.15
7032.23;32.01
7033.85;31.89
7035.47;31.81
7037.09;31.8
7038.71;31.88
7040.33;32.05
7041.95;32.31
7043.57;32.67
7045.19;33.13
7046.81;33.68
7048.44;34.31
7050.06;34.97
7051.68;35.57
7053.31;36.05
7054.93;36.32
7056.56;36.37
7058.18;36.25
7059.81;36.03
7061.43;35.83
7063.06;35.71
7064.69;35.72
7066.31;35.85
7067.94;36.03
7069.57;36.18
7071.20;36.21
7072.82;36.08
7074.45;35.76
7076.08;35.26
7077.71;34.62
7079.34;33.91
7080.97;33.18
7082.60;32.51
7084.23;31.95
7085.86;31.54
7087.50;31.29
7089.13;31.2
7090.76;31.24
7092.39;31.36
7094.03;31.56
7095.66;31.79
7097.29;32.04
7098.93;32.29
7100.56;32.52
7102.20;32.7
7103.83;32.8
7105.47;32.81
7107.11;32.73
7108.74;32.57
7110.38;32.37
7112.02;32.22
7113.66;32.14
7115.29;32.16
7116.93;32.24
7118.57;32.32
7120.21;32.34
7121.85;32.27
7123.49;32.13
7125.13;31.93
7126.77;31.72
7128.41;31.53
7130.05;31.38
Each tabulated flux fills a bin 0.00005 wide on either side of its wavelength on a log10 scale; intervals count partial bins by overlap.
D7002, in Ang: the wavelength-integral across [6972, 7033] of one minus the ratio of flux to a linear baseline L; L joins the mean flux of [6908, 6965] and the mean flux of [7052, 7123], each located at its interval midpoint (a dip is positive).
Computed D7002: 4.14 Ang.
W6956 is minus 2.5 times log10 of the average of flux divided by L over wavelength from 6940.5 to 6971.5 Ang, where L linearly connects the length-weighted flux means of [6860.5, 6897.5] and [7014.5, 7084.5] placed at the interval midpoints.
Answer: 0.05 mag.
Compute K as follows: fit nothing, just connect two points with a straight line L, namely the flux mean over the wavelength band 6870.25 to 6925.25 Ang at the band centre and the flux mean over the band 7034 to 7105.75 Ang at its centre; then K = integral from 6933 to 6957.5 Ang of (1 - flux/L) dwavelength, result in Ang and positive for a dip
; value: 1.6 Ang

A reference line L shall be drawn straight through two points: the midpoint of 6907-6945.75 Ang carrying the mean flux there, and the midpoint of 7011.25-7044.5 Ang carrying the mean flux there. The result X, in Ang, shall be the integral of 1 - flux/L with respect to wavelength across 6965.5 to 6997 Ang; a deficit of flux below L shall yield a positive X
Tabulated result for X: 1.5 Ang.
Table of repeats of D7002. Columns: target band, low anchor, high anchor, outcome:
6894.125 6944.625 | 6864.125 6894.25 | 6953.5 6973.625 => -2.9 Ang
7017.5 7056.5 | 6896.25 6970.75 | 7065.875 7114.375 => 0.9 Ang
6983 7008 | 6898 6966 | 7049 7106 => 1.7 Ang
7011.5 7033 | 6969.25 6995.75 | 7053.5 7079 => 1.2 Ang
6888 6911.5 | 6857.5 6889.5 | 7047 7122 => -0.7 Ang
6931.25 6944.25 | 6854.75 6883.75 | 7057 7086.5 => 0.4 Ang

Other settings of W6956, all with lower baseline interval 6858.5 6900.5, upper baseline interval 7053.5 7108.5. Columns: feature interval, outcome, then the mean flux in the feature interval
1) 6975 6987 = 0.06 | 32.7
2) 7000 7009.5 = 0.08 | 32.1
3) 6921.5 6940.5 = -0.01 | 35.2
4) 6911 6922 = -0.16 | 40.4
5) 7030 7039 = 0.08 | 31.9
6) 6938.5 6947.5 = 0.05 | 33.3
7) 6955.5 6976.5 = 0.07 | 32.6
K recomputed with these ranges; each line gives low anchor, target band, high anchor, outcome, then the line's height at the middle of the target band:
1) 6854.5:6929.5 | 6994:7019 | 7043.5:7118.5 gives 1.8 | 34.6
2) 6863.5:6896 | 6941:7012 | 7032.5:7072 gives 4.6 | 35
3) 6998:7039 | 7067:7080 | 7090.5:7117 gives -1.4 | 32.2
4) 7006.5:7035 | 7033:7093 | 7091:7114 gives -3.4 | 32.2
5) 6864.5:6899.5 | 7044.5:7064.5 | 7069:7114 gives -1.2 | 33.4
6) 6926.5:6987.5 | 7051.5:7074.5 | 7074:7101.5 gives -2.3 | 32.7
